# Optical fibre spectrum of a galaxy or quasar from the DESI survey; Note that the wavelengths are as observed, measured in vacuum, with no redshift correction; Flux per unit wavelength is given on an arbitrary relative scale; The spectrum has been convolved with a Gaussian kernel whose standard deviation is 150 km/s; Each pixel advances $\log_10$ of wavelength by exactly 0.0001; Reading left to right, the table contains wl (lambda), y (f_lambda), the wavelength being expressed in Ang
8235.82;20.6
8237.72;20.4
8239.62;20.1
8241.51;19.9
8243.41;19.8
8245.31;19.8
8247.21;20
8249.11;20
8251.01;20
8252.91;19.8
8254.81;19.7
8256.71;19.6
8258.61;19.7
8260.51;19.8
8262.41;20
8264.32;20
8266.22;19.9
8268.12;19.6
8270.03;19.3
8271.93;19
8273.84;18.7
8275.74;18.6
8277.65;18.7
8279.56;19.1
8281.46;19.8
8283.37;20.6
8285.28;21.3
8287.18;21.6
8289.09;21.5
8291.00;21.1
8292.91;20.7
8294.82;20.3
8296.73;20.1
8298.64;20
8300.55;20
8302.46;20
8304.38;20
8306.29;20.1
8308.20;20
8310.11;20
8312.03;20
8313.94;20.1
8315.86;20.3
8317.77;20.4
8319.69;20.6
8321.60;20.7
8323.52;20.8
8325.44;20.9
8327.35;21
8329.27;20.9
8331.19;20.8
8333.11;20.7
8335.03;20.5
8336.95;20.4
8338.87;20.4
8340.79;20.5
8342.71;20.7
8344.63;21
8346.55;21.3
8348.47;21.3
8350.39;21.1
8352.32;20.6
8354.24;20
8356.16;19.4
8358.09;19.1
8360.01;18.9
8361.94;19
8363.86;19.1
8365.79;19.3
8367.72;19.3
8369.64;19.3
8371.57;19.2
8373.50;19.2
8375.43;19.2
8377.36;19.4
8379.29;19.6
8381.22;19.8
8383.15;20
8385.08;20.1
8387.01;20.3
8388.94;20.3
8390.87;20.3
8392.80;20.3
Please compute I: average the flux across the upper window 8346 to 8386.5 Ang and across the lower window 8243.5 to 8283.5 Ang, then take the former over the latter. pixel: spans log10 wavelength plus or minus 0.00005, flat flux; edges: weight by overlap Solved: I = 1.01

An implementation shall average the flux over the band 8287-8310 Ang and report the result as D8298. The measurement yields 20.4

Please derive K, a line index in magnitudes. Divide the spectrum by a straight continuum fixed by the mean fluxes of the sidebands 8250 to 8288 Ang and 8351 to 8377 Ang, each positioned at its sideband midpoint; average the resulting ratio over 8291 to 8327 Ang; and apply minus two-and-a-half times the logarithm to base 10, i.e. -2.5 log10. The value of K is -0.04 mag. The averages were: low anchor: 19.7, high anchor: 19.4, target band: 20.3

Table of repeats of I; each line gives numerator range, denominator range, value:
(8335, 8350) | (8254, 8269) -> 1.05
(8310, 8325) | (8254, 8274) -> 1.04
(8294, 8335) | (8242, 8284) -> 1.04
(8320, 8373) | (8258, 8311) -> 1.01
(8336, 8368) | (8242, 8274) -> 1.02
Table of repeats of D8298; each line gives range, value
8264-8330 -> 20.2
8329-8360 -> 20.5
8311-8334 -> 20.6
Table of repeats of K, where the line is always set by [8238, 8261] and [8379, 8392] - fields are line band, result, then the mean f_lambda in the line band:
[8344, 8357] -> -0.03 mag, 20.7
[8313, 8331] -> -0.03 mag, 20.6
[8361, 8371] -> 0.05 mag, 19.2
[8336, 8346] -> -0.03 mag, 20.6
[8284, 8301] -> -0.04 mag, 20.8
